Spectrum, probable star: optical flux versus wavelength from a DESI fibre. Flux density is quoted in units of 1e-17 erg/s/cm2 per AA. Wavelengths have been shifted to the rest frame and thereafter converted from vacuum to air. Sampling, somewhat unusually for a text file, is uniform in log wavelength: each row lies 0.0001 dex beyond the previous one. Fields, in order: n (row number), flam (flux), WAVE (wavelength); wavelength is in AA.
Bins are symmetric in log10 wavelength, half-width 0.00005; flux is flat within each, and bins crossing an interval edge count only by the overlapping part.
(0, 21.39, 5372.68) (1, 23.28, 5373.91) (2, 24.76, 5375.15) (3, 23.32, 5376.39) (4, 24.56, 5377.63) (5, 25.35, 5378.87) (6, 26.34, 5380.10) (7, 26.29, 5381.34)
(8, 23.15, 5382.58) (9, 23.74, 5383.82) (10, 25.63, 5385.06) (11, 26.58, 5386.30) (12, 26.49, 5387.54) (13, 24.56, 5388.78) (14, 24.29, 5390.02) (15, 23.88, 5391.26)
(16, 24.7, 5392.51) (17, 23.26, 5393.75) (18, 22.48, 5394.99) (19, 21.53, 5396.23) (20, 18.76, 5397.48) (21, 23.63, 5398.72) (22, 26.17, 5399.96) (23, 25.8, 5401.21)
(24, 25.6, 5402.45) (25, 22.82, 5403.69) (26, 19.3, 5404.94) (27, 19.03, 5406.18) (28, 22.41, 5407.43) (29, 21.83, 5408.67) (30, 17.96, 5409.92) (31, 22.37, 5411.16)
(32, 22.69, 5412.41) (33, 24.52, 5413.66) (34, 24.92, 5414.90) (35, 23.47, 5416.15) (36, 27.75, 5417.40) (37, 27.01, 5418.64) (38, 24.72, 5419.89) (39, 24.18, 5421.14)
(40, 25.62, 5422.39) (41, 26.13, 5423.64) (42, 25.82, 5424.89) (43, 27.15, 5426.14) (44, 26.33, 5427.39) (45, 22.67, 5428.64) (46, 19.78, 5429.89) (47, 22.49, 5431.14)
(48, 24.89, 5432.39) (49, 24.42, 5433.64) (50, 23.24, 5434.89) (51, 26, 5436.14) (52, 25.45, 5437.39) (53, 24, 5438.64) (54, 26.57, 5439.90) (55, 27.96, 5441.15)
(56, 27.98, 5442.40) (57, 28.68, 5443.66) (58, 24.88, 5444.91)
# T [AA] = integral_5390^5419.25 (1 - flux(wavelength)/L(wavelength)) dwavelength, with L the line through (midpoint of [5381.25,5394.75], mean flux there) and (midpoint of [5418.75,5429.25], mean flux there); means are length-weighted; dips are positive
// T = 2.2 AA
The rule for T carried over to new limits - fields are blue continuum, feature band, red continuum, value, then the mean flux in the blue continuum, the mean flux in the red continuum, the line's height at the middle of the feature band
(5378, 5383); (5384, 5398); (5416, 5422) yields 0.9 AA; 25.4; 25.6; 25.4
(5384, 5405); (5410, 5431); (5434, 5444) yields 0.6 AA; 24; 26.1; 25.2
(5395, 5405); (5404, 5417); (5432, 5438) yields 0.9 AA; 23.1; 24.8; 23.6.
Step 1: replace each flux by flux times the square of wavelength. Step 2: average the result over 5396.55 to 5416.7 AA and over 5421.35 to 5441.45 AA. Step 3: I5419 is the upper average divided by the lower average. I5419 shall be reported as 1.1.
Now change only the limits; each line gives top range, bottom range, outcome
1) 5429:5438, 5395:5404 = 1.03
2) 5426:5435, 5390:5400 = 1.05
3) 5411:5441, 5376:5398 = 1.04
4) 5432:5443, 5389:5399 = 1.14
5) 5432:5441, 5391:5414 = 1.13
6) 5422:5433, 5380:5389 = 0.98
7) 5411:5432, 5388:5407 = 1.08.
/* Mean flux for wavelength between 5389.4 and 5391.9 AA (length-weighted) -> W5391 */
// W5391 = 24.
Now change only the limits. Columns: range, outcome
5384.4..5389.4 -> 25.8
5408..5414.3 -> 21.9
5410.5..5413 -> 22.5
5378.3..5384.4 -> 25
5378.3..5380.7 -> 25.9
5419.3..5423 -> 24.8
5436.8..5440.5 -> 25.3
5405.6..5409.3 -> 21.1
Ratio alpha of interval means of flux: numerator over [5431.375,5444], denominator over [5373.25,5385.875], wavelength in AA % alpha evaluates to 1.04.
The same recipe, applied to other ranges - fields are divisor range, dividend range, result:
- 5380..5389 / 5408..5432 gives 0.95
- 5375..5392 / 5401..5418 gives 0.92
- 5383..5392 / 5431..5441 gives 1.00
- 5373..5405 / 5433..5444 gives 1.08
